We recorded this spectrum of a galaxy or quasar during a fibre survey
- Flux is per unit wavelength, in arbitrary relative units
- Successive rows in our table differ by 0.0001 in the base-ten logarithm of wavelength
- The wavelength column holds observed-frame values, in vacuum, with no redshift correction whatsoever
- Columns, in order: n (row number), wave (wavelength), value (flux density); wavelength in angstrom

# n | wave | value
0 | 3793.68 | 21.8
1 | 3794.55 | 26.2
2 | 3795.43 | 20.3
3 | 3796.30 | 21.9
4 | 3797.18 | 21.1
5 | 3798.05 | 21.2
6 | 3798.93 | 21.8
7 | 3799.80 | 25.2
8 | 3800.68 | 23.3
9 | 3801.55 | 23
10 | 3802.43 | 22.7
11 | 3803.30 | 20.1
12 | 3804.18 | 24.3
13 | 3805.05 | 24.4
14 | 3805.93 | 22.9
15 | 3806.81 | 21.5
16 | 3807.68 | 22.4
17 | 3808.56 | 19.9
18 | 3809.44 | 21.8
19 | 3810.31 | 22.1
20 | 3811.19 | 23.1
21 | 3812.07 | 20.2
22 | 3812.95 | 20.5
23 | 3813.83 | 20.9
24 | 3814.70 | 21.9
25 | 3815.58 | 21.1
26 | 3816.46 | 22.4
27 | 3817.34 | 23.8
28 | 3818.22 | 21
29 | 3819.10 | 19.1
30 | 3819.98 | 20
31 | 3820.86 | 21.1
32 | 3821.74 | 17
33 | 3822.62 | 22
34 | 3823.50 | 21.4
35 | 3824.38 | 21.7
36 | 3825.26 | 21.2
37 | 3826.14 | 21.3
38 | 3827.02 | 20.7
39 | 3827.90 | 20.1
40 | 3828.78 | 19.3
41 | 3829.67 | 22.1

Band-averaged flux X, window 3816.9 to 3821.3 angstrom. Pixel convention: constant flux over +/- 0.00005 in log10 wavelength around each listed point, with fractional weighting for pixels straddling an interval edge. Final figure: 21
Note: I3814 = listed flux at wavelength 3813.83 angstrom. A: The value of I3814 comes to 20.9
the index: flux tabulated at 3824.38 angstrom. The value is 21.7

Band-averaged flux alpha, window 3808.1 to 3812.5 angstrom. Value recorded 21.4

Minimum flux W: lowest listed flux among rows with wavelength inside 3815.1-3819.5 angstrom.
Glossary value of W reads 19.1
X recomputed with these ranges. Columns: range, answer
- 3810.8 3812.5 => 21.6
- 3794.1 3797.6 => 22.4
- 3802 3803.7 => 21.5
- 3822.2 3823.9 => 21.7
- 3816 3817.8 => 23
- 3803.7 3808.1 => 23.1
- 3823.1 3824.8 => 21.6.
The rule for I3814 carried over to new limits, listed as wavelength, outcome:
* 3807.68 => 22.4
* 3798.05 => 21.2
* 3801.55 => 23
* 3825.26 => 21.2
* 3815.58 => 21.1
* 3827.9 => 20.1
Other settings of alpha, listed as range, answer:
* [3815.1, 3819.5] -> 21.5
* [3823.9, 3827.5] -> 21.2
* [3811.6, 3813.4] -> 20.3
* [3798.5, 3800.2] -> 23.5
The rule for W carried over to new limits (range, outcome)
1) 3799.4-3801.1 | 23.3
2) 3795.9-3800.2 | 21.1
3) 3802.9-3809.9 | 19.9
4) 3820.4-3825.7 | 17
